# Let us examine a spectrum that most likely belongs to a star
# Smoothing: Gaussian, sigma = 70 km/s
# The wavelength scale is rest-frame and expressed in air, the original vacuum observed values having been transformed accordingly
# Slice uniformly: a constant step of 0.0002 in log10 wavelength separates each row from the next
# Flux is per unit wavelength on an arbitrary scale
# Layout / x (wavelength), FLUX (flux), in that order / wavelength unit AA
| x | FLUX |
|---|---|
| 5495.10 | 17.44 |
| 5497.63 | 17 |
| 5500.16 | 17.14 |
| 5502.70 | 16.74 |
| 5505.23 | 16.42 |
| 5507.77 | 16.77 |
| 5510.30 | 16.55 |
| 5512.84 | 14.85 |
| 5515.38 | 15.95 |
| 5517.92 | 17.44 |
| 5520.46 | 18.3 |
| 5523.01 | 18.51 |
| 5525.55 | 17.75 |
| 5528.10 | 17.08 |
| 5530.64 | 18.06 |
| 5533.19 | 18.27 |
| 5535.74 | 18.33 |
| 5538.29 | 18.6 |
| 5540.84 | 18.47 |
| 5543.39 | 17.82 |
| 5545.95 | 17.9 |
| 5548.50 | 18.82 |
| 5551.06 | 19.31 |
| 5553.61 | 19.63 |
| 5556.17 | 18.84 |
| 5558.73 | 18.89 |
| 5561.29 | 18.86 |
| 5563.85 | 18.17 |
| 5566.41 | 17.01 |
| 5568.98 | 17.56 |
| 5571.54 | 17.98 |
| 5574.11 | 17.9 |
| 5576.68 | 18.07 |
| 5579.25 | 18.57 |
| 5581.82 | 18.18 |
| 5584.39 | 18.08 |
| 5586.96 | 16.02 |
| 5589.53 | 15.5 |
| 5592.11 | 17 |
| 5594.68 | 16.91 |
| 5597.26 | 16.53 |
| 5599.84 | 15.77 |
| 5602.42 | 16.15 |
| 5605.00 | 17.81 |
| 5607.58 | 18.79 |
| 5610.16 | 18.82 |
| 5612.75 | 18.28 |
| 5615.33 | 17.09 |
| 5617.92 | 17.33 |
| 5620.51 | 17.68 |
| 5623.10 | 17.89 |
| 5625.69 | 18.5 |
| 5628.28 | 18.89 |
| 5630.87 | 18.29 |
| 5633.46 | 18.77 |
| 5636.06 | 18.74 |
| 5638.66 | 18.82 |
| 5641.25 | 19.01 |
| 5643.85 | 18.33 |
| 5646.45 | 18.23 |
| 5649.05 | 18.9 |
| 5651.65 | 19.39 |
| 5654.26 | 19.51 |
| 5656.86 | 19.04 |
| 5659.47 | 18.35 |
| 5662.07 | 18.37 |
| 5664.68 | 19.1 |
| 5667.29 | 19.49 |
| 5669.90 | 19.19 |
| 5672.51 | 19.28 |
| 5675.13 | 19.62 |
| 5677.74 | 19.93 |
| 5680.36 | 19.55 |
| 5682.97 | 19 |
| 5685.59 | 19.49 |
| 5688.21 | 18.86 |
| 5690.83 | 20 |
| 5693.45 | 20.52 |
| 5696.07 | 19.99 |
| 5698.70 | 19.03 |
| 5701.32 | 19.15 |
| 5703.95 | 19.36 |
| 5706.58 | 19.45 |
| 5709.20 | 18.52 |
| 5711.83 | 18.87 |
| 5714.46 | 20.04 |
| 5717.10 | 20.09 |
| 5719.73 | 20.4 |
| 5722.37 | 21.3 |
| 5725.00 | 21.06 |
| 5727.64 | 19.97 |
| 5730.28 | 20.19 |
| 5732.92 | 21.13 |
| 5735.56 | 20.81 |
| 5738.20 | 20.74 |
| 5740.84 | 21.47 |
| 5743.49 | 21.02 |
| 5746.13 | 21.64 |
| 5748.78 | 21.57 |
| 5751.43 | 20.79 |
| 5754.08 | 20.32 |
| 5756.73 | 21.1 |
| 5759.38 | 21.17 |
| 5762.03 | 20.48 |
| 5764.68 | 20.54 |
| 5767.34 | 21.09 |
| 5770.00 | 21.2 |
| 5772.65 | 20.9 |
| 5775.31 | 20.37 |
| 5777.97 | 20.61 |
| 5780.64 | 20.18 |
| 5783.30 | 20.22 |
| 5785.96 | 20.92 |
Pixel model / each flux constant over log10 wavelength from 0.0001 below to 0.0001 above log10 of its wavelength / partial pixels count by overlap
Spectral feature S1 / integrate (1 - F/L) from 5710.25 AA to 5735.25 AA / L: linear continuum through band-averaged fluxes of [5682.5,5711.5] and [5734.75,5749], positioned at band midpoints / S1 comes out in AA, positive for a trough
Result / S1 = 0.1 AA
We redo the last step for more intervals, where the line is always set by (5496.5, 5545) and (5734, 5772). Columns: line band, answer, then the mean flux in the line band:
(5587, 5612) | 2.15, 17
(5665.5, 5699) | 0.59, 19.5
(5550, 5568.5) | -0.66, 18.6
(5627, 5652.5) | 0.67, 18.7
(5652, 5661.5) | 0.26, 19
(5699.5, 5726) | 0.75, 19.8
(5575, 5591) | 0.81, 17.4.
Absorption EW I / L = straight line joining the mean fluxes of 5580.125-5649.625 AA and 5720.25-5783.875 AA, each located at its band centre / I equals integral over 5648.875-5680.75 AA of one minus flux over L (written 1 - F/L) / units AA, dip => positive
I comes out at -0.5 AA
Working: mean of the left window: 17.8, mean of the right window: 20.8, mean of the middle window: 19.2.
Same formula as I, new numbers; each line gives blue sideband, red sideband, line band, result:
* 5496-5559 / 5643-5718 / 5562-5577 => 0.28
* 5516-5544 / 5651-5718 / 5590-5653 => 2.82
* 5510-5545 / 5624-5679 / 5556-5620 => 2.32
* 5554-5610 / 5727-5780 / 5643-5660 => 0.06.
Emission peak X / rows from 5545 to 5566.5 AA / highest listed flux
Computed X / 19.63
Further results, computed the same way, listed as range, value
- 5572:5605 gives 18.57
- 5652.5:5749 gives 21.64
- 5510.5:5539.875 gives 18.6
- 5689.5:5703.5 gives 20.52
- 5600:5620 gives 18.82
